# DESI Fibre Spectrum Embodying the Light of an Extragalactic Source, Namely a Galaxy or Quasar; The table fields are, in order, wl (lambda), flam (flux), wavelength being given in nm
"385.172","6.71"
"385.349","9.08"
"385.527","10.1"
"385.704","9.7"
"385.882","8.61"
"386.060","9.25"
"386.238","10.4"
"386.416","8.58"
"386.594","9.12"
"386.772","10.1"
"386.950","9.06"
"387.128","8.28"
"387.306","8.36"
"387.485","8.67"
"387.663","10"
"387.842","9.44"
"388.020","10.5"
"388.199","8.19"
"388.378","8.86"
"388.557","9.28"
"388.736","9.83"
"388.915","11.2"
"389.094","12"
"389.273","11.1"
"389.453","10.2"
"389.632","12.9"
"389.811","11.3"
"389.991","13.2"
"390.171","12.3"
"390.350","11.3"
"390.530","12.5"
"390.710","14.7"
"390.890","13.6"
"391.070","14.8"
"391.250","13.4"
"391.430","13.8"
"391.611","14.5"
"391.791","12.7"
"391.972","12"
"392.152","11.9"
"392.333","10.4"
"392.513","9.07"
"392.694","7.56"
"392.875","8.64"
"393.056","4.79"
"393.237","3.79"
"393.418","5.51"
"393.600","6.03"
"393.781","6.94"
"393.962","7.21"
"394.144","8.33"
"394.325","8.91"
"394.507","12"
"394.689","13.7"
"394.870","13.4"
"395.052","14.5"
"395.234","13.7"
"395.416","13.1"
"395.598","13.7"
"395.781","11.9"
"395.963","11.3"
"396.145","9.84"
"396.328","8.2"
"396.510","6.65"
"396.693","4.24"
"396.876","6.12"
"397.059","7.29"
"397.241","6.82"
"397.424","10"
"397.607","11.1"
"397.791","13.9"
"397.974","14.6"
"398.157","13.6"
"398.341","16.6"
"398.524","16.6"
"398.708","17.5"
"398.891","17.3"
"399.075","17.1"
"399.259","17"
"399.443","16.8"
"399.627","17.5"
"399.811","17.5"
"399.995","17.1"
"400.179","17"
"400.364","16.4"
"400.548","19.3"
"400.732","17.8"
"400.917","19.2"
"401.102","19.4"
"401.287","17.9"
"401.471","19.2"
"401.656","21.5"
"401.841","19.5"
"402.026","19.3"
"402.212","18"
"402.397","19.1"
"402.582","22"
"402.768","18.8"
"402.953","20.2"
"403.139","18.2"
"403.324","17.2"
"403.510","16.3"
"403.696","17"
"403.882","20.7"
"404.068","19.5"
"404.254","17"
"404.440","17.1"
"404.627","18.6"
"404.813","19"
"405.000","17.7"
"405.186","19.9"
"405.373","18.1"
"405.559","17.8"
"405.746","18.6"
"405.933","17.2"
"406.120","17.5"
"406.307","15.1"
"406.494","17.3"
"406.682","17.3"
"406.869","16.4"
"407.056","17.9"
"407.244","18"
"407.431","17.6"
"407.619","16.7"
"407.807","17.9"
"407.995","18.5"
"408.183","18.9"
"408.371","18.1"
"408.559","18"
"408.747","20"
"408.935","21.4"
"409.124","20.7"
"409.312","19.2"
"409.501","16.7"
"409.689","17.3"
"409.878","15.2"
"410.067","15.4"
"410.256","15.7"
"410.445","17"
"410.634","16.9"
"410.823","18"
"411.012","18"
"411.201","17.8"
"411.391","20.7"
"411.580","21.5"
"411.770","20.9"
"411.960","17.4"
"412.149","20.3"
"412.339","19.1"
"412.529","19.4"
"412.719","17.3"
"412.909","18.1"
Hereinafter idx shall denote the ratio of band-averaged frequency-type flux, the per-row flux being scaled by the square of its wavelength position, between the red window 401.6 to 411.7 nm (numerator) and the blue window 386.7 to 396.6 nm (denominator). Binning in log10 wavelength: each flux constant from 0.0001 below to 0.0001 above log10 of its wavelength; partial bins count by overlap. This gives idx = 1.9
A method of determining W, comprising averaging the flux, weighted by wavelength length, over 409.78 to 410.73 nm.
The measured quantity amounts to 16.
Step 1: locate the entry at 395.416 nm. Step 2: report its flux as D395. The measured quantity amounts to 13.1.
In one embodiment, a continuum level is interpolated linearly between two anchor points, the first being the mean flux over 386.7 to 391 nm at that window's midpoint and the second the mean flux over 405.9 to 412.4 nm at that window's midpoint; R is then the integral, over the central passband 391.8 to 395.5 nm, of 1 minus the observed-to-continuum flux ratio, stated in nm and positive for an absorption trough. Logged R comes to 0.846 nm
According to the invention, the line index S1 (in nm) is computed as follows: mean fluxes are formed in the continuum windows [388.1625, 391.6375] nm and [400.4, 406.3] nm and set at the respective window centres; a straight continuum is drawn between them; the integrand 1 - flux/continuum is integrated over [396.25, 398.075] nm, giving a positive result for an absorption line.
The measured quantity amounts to 0.78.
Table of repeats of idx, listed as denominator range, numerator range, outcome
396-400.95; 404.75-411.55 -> 1.36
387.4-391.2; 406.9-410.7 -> 1.74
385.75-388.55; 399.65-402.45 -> 2.17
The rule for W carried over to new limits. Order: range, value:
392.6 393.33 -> 6.2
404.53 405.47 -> 18.7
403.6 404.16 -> 19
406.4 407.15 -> 17.2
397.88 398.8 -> 15.8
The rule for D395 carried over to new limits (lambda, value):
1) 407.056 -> 17.9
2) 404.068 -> 19.5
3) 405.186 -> 19.9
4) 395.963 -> 11.3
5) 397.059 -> 7.29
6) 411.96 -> 17.4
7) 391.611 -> 14.5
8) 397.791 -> 13.9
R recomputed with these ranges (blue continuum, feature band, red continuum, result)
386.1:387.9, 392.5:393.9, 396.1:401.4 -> 0.64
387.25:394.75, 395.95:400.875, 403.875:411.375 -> 0.09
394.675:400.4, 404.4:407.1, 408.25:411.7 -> -0.20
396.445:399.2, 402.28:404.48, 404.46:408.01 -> -0.40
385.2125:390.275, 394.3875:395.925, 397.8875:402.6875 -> 0.16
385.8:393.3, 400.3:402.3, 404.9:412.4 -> -0.49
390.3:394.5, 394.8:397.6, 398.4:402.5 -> 0.74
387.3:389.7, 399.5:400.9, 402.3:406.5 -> -0.13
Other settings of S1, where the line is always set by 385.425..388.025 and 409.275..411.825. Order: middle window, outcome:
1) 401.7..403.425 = -0.490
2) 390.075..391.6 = -0.365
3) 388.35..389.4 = -0.040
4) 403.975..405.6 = -0.265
